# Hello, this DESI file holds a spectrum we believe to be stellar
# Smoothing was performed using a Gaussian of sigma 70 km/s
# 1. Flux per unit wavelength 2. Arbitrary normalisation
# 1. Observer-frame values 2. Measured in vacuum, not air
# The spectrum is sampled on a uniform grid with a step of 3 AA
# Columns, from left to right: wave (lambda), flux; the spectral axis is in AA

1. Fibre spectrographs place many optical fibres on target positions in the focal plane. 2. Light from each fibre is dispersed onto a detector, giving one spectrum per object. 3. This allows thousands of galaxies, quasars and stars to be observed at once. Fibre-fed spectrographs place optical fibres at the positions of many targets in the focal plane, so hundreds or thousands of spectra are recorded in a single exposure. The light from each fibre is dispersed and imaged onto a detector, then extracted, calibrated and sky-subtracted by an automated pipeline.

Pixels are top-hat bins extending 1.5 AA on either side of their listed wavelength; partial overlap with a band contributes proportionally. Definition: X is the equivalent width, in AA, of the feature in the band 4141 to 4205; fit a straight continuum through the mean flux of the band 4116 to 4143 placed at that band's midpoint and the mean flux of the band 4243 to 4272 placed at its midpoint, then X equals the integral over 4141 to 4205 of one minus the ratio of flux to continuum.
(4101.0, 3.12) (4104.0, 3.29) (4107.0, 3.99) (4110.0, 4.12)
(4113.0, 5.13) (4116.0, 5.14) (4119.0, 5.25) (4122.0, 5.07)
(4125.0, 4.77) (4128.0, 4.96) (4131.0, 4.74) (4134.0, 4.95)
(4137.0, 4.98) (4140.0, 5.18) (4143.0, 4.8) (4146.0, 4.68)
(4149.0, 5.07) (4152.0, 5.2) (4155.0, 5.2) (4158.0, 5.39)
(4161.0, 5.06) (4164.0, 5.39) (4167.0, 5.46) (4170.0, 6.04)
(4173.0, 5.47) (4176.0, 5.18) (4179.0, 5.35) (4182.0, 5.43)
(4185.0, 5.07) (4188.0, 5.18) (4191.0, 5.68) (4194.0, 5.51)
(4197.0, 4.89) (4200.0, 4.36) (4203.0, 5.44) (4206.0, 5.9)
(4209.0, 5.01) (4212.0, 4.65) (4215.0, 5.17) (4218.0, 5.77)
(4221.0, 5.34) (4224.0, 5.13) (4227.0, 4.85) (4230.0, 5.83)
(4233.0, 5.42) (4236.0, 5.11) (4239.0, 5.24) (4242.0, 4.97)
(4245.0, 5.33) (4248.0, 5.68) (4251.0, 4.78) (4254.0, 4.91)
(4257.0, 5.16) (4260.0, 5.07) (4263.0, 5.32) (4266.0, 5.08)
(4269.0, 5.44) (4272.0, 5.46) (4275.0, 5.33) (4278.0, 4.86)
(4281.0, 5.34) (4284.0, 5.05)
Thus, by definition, -2.2 AA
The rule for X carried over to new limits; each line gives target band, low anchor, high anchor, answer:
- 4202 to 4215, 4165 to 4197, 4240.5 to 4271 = 0.23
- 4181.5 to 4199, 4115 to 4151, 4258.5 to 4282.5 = -0.62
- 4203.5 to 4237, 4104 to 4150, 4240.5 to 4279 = -1.47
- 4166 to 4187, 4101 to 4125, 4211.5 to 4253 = -2.28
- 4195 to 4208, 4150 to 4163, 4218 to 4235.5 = 0.34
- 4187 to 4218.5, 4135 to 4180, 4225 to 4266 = -0.03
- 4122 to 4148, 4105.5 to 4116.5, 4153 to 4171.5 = 0.28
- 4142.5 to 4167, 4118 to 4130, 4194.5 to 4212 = -0.48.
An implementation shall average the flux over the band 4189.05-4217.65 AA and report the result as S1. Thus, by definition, 5.2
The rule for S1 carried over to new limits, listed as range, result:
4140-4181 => 5.25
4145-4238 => 5.27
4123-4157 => 4.97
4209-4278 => 5.22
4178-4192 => 5.33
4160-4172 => 5.5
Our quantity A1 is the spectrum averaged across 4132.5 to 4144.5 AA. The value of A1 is 4.98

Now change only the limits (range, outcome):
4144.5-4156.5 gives 5.04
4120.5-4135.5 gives 4.9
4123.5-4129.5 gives 4.86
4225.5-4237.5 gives 5.3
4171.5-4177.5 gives 5.33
